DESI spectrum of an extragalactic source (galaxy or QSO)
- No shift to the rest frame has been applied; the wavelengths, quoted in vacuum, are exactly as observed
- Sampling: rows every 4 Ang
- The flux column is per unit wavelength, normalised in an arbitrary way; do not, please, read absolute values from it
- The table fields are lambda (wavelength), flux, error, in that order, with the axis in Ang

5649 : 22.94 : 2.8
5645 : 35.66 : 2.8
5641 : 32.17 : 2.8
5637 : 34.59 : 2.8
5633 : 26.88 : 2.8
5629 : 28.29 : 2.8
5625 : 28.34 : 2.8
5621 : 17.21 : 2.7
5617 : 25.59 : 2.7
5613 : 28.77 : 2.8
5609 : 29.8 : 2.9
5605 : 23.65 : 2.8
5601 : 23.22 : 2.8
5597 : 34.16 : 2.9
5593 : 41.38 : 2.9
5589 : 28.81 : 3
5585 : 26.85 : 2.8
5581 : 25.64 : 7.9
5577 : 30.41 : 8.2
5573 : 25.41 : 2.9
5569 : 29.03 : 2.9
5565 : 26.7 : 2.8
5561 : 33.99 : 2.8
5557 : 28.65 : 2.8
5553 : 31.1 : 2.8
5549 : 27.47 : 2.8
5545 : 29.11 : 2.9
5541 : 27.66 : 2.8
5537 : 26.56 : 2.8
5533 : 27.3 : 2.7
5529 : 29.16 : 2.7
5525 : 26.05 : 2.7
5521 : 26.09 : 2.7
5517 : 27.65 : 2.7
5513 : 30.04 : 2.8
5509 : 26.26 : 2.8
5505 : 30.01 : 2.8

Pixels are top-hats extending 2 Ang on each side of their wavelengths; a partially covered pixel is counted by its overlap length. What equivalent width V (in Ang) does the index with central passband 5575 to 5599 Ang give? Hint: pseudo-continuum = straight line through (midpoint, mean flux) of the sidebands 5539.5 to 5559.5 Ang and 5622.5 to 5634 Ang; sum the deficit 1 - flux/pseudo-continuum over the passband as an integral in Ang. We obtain -2.5 Ang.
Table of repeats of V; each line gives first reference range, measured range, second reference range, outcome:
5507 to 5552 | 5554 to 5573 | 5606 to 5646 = -0.89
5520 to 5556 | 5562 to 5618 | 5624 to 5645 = 1.34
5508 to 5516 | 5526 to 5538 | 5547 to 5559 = 0.44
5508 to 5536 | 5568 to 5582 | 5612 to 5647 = 0.19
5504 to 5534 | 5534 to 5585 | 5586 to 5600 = 3.99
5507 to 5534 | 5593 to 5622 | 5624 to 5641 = 1.90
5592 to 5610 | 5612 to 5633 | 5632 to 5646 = 3.85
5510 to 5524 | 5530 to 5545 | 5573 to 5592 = 0.18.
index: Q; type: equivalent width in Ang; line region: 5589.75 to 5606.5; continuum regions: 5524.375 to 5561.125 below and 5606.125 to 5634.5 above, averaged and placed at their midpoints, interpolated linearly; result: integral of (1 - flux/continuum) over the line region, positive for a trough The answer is -2.3 Ang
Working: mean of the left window 28.5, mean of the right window 26.3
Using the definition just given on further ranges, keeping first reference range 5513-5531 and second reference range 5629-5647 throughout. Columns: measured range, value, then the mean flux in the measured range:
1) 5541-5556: -0.2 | 29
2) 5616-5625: 2.5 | 22.5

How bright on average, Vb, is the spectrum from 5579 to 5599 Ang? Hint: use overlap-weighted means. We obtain 31.4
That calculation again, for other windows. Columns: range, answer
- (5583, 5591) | 27.8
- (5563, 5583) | 27.4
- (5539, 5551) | 28.1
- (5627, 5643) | 30.5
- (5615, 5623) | 21.4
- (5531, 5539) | 26.9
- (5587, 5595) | 35.1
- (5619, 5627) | 22.8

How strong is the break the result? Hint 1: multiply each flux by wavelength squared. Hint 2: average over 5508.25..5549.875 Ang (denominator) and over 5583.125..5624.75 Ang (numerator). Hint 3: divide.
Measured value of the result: 1.04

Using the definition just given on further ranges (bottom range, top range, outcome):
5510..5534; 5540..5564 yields 1.08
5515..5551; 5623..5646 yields 1.16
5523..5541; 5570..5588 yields 1.02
